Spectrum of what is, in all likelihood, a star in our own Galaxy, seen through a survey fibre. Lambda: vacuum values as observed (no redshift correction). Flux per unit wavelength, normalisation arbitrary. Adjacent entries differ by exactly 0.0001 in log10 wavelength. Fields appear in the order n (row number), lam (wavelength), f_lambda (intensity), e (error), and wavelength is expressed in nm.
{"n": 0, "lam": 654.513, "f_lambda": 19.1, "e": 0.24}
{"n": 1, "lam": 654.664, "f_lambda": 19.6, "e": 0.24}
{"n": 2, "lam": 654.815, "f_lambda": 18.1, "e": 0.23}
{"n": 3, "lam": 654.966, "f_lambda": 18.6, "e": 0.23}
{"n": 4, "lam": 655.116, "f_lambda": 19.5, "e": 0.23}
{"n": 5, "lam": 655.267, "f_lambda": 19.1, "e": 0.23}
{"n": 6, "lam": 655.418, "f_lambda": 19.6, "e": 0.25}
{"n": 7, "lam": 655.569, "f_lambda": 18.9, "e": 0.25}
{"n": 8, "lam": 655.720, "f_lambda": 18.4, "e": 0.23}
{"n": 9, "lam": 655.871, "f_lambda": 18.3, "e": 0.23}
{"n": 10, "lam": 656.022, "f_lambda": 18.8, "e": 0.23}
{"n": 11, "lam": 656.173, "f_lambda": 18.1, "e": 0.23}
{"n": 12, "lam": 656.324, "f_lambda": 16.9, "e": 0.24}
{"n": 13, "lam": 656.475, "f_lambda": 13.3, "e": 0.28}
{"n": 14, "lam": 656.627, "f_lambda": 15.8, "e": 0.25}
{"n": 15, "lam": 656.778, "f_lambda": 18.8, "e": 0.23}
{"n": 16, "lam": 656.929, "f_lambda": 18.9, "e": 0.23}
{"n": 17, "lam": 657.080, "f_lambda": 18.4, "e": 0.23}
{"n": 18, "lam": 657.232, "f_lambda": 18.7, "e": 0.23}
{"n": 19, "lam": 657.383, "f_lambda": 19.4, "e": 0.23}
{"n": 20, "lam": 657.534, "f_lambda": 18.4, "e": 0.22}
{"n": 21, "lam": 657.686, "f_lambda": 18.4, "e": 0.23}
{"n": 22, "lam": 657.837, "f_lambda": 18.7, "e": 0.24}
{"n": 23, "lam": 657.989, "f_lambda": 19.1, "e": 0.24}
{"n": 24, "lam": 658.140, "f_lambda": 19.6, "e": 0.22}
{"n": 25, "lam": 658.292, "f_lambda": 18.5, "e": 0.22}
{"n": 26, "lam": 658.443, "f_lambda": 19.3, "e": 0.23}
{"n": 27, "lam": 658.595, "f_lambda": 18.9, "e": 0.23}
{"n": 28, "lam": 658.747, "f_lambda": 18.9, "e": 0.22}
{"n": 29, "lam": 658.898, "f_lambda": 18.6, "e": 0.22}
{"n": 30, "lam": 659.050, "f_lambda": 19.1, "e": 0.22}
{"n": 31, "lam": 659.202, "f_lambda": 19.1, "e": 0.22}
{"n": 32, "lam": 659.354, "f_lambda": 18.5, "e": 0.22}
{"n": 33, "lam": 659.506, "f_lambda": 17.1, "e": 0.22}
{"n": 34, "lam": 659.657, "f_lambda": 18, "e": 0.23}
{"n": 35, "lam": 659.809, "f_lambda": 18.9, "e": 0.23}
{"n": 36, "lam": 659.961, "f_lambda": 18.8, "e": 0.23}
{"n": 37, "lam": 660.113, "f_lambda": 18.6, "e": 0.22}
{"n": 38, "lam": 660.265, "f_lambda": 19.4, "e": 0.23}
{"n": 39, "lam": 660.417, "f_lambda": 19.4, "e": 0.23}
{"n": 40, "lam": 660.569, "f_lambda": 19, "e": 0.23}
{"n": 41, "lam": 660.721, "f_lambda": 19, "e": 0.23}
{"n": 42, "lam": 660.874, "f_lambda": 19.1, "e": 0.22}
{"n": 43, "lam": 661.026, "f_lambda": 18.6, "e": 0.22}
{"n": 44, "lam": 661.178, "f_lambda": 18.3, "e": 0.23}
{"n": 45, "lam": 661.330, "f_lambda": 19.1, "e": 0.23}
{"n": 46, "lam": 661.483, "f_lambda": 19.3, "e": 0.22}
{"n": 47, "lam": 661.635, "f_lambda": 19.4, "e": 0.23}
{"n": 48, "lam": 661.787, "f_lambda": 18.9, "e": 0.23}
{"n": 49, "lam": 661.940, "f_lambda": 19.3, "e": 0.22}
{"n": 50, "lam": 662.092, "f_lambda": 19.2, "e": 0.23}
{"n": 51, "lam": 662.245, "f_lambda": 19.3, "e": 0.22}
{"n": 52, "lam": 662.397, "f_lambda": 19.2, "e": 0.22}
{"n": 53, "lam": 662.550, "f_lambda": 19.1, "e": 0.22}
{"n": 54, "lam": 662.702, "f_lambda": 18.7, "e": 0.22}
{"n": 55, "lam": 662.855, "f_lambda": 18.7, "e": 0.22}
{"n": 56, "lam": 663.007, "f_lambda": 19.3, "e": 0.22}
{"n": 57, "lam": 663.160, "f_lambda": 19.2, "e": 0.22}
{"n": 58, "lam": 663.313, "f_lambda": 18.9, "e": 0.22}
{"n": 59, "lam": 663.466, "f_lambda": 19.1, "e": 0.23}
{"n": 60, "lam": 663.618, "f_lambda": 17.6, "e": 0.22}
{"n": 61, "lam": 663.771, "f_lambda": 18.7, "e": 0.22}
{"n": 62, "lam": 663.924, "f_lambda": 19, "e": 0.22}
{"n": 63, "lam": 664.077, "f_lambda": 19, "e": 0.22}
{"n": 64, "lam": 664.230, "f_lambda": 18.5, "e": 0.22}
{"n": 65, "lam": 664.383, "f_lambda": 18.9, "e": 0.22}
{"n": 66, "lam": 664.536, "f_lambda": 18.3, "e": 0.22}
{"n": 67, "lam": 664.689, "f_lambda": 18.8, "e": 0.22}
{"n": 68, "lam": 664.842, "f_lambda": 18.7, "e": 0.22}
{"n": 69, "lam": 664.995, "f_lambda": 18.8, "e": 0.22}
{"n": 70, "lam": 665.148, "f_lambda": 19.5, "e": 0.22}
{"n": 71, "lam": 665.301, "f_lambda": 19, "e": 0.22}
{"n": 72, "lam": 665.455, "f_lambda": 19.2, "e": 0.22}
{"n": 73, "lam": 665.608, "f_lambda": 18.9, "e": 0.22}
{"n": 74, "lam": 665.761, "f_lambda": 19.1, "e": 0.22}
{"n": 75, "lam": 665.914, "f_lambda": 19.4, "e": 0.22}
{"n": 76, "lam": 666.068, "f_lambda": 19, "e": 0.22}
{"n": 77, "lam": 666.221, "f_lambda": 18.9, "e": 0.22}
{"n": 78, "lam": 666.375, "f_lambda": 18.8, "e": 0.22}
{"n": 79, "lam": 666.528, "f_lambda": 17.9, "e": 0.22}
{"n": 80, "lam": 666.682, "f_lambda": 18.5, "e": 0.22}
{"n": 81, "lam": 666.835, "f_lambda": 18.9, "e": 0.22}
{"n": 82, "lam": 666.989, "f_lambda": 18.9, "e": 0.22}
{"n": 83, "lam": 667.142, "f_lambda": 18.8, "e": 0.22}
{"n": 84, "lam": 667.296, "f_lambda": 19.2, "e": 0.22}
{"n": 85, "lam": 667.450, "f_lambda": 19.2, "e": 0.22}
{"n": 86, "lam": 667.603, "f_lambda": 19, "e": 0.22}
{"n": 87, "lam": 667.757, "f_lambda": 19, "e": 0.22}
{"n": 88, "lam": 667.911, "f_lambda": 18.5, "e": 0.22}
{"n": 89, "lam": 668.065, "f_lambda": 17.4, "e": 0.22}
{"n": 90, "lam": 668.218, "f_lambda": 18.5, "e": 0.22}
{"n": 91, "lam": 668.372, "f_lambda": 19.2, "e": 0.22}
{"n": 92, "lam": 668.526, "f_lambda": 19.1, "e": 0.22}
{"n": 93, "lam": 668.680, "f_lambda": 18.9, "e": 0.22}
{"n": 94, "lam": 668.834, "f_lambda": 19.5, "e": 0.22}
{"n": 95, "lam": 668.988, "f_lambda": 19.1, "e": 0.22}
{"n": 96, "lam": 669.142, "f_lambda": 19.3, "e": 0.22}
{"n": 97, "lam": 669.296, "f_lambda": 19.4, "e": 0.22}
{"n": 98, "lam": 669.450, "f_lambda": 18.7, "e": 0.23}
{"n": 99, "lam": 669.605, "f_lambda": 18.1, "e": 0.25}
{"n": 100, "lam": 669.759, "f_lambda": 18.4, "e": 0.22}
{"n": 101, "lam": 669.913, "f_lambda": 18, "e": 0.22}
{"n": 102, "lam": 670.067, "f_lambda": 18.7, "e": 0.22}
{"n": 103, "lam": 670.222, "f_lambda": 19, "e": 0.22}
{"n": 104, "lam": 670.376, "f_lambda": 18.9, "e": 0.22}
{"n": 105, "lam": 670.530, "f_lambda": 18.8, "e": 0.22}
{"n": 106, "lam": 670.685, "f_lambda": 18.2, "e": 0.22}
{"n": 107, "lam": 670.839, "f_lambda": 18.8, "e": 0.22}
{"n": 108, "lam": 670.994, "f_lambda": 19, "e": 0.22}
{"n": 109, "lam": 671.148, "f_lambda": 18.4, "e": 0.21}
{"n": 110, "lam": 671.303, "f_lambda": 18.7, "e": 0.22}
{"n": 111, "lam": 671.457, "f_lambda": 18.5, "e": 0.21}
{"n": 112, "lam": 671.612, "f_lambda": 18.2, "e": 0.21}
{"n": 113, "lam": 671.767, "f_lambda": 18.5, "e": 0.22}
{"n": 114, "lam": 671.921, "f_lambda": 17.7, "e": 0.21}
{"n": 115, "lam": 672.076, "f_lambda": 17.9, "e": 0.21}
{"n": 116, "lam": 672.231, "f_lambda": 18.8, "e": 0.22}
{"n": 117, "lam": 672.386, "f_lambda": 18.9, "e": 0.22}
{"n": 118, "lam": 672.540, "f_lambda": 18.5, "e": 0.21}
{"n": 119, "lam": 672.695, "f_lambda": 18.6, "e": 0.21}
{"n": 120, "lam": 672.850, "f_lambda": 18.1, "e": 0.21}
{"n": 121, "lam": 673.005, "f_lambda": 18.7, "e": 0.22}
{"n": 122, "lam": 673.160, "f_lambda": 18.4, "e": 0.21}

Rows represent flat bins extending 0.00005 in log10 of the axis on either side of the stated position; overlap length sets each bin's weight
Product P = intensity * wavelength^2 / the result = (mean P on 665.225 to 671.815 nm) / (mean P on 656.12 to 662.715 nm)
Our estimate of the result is 1.04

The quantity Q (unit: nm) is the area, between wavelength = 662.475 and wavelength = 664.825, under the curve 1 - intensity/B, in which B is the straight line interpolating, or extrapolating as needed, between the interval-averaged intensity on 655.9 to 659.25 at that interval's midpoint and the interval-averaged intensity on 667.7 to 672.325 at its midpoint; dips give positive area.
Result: -0.04 nm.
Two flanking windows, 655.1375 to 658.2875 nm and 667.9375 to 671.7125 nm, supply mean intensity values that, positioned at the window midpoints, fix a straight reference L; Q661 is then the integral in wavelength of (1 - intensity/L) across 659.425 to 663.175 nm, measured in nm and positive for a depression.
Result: -0.096 nm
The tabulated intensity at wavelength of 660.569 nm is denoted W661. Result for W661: 19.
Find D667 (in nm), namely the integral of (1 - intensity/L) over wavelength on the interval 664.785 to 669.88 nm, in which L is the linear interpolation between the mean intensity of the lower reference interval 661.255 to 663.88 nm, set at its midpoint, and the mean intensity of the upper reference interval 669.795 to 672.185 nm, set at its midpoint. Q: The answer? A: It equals -0.04 nm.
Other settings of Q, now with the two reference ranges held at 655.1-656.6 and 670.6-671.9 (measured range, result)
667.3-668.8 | -0.03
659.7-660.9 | -0.06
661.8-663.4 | -0.08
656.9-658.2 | -0.06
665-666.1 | -0.05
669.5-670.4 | 0.00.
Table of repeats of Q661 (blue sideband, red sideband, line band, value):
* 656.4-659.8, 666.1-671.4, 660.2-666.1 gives -0.14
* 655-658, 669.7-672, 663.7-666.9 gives -0.07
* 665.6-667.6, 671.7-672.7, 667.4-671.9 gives -0.02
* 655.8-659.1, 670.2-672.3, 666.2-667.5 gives -0.02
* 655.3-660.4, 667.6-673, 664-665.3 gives -0.02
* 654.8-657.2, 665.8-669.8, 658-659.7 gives -0.04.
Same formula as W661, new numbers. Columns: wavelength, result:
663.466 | 19.1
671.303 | 18.7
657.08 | 18.4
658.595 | 18.9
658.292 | 18.5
